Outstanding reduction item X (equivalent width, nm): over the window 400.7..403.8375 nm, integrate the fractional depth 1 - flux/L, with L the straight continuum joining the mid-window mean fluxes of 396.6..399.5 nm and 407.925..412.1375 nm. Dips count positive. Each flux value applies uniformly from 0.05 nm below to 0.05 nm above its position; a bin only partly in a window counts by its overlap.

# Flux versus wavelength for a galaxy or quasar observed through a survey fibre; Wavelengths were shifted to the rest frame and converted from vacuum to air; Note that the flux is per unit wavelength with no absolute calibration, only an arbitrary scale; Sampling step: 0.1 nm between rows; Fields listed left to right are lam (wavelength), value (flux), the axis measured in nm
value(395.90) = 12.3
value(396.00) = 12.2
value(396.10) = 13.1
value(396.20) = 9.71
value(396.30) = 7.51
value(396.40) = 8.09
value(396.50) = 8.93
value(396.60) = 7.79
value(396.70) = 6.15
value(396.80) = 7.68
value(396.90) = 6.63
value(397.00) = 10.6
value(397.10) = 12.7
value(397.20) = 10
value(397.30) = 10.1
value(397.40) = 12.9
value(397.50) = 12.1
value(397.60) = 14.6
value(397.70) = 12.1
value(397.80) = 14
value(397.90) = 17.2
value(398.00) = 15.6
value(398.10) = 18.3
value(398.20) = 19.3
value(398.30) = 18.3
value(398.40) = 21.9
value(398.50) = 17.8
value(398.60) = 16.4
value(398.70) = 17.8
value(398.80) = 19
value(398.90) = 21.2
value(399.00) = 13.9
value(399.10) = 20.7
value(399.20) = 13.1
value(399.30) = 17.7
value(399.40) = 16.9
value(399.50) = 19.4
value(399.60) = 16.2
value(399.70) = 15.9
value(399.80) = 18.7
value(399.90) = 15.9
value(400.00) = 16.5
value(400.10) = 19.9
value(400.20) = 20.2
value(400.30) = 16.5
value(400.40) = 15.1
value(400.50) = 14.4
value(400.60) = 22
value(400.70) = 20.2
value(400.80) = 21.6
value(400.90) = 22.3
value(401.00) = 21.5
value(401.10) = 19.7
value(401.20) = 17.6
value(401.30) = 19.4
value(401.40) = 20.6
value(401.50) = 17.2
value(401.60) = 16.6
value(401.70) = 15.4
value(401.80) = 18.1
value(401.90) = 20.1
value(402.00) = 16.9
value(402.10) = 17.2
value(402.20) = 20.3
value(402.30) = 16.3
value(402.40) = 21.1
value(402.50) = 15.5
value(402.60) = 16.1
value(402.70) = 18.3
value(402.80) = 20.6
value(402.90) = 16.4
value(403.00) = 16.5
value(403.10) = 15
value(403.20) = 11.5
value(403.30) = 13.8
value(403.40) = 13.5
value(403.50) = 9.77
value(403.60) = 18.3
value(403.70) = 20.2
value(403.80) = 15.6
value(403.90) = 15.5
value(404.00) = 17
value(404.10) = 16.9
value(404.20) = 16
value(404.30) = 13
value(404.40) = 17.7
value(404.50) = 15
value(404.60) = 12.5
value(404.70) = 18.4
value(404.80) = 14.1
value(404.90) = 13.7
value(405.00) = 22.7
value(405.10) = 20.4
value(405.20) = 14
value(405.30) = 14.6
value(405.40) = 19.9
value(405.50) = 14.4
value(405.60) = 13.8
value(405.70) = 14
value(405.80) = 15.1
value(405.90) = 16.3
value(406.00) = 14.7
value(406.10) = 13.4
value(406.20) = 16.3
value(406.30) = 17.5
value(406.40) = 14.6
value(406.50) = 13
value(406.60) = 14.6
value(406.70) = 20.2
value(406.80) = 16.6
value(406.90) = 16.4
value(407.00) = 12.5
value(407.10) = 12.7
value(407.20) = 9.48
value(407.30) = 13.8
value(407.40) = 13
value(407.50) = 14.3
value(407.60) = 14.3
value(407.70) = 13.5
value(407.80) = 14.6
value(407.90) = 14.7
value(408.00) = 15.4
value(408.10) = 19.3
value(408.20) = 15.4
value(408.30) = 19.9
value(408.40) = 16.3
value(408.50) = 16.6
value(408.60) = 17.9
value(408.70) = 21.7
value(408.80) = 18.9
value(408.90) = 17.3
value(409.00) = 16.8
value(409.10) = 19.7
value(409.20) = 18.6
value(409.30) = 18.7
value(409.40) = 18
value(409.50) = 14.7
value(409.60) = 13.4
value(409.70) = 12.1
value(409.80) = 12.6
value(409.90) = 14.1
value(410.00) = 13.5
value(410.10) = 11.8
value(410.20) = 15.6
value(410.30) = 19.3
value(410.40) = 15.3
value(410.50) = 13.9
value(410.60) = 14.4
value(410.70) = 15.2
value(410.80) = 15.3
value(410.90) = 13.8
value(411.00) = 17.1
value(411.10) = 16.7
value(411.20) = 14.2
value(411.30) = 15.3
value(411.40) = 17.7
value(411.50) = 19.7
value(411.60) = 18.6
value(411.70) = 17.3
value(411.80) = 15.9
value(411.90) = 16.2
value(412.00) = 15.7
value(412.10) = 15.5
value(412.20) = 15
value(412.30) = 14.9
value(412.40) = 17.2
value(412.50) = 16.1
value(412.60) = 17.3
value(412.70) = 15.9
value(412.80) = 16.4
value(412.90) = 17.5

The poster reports -0.465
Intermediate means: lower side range 14.8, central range 17.6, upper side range 16.3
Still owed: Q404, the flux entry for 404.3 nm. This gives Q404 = 13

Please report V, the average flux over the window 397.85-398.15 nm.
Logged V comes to 17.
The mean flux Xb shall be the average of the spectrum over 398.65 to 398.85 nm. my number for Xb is 18.4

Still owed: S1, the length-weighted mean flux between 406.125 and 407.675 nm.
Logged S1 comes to 14.6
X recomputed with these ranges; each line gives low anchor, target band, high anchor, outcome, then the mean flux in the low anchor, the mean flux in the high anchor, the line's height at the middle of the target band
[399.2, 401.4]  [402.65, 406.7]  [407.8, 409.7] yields 0.46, 18.4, 17.2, 17.8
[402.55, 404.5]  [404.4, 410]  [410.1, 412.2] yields 0.06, 15.9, 16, 15.9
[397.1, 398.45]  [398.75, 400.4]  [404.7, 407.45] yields -0.27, 15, 15.3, 15.1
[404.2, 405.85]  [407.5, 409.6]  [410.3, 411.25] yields -0.20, 15.8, 15.3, 15.5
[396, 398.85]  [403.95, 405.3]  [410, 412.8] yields -0.15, 13.1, 15.9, 14.5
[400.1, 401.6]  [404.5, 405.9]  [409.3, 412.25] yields 0.13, 19.1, 15.5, 17.5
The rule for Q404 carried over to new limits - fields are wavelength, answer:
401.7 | 15.4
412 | 15.7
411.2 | 14.2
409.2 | 18.6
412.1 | 15.5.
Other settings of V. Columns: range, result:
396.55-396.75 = 6.97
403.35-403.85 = 15.5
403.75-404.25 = 16.2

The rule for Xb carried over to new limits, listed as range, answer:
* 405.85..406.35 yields 15.6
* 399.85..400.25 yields 18.1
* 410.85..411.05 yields 15.4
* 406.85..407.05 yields 14.4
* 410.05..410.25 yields 13.7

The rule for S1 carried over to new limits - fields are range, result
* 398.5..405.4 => 17.3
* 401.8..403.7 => 16.6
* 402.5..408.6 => 15.6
